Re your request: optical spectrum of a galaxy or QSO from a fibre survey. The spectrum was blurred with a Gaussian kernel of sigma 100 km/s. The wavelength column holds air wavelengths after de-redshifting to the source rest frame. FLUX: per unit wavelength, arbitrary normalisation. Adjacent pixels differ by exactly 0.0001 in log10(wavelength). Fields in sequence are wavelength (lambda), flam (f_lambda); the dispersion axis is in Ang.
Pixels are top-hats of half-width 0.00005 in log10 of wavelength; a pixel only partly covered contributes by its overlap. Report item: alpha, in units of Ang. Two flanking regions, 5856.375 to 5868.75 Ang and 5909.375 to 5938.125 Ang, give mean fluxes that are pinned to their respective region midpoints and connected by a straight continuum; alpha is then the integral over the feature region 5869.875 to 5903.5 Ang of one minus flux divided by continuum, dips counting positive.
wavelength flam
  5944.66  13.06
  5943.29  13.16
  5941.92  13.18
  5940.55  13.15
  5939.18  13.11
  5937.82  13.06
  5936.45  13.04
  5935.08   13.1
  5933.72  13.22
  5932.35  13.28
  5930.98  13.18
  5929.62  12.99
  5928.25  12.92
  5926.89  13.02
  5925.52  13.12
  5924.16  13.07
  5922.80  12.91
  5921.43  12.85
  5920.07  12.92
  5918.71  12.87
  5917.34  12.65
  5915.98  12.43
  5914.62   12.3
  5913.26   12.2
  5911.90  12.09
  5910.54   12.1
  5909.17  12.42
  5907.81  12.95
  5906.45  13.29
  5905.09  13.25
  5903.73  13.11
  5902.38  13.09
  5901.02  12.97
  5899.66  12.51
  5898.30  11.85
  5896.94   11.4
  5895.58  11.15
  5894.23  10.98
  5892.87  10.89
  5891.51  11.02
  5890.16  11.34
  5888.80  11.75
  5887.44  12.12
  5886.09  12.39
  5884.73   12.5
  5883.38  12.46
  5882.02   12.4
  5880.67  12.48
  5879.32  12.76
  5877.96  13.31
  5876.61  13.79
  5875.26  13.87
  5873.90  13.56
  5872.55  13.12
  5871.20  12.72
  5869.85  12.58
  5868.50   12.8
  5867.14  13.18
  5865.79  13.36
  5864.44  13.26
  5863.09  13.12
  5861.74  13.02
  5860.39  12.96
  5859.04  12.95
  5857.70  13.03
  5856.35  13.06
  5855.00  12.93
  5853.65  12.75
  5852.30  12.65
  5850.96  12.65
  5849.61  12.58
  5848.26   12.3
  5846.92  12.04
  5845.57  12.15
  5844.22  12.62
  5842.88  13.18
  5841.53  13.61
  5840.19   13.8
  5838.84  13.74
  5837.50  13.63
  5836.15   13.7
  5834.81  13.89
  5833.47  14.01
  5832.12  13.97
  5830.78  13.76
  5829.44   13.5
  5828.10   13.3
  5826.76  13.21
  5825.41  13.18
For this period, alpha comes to 1.6 Ang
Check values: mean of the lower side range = 13.1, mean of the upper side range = 12.8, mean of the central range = 12.4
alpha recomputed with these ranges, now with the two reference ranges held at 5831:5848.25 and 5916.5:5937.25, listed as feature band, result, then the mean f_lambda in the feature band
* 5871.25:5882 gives 0.0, 13.2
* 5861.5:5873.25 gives 0.2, 13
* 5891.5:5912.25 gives 1.4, 12.2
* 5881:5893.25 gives 1.2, 11.9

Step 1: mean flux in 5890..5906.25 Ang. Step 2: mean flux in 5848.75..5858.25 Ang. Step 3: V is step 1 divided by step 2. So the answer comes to 0.94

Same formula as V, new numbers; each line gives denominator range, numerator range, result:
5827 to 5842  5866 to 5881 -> 0.96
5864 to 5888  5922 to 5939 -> 1.01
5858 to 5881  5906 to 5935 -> 0.98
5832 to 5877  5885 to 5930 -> 0.94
